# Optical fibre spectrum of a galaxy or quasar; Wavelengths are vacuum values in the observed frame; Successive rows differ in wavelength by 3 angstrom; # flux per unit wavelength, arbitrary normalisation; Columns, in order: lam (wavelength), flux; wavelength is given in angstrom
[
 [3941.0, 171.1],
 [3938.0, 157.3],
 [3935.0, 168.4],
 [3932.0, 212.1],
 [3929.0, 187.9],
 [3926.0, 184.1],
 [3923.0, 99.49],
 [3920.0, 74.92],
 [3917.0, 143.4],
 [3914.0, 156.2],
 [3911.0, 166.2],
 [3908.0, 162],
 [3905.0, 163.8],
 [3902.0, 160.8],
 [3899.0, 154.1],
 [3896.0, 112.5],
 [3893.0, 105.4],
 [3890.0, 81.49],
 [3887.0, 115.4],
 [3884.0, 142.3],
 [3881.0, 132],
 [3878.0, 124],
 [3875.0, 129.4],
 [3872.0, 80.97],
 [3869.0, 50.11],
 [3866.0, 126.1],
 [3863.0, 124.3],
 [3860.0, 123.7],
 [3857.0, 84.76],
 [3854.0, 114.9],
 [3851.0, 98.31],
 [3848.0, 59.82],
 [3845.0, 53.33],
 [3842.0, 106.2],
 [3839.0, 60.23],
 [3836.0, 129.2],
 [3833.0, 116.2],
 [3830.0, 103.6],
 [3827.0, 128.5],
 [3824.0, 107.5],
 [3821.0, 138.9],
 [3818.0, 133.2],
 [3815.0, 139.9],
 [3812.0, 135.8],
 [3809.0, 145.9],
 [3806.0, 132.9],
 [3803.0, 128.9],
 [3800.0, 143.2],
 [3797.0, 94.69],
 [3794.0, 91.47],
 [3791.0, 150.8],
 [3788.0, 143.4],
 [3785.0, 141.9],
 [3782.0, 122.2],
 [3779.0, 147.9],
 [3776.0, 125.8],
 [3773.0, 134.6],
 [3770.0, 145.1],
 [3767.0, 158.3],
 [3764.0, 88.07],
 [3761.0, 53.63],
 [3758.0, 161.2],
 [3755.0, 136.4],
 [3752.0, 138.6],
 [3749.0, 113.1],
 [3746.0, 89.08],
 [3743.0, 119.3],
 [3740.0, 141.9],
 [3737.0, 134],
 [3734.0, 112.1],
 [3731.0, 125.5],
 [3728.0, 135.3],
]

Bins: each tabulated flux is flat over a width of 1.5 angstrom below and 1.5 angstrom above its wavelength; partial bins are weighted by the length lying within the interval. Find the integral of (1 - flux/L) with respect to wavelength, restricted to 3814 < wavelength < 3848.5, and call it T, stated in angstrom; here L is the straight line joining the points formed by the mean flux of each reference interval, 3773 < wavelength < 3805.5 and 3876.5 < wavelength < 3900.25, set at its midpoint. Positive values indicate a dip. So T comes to 5.1 angstrom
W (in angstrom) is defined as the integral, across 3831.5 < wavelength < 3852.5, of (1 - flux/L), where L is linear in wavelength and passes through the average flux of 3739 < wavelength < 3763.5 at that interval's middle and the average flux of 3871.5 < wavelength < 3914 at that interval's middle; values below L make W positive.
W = 6.30 angstrom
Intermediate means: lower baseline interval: 117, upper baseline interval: 133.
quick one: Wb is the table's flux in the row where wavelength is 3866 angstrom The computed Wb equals 126.1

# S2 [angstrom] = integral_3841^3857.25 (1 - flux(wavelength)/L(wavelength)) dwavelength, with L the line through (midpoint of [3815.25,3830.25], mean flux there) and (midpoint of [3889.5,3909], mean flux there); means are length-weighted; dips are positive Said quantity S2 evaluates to 5.5 angstrom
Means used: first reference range 125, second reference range 136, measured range 85.7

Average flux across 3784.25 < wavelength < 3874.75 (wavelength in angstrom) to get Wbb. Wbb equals 113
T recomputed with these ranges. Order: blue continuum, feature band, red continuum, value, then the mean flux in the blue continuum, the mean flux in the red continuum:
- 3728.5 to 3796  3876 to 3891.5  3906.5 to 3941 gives 3.1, 126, 156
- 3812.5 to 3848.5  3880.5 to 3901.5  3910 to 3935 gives 2.5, 108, 154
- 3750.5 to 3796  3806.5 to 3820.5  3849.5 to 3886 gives -2.0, 129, 111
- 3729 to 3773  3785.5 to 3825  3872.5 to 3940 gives -0.2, 123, 142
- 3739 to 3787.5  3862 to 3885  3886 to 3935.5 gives 4.4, 126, 144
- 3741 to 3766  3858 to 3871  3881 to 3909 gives 2.4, 114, 133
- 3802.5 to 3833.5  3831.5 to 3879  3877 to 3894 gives 9.1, 129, 117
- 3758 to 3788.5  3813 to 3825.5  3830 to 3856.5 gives -3.0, 127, 92.6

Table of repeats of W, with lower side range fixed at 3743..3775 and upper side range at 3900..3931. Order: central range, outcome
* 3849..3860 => 3.1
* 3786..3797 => 0.3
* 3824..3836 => 1.6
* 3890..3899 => 2.2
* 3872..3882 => 1.6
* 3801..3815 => -0.6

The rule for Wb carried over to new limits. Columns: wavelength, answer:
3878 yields 124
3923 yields 99.49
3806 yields 132.9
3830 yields 103.6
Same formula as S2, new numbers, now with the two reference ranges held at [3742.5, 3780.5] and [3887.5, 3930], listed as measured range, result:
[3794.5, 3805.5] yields 0.6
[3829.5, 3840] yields 2.2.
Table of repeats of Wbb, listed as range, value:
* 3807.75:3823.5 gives 137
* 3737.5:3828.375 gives 128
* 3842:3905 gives 110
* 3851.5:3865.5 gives 112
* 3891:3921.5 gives 139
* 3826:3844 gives 105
